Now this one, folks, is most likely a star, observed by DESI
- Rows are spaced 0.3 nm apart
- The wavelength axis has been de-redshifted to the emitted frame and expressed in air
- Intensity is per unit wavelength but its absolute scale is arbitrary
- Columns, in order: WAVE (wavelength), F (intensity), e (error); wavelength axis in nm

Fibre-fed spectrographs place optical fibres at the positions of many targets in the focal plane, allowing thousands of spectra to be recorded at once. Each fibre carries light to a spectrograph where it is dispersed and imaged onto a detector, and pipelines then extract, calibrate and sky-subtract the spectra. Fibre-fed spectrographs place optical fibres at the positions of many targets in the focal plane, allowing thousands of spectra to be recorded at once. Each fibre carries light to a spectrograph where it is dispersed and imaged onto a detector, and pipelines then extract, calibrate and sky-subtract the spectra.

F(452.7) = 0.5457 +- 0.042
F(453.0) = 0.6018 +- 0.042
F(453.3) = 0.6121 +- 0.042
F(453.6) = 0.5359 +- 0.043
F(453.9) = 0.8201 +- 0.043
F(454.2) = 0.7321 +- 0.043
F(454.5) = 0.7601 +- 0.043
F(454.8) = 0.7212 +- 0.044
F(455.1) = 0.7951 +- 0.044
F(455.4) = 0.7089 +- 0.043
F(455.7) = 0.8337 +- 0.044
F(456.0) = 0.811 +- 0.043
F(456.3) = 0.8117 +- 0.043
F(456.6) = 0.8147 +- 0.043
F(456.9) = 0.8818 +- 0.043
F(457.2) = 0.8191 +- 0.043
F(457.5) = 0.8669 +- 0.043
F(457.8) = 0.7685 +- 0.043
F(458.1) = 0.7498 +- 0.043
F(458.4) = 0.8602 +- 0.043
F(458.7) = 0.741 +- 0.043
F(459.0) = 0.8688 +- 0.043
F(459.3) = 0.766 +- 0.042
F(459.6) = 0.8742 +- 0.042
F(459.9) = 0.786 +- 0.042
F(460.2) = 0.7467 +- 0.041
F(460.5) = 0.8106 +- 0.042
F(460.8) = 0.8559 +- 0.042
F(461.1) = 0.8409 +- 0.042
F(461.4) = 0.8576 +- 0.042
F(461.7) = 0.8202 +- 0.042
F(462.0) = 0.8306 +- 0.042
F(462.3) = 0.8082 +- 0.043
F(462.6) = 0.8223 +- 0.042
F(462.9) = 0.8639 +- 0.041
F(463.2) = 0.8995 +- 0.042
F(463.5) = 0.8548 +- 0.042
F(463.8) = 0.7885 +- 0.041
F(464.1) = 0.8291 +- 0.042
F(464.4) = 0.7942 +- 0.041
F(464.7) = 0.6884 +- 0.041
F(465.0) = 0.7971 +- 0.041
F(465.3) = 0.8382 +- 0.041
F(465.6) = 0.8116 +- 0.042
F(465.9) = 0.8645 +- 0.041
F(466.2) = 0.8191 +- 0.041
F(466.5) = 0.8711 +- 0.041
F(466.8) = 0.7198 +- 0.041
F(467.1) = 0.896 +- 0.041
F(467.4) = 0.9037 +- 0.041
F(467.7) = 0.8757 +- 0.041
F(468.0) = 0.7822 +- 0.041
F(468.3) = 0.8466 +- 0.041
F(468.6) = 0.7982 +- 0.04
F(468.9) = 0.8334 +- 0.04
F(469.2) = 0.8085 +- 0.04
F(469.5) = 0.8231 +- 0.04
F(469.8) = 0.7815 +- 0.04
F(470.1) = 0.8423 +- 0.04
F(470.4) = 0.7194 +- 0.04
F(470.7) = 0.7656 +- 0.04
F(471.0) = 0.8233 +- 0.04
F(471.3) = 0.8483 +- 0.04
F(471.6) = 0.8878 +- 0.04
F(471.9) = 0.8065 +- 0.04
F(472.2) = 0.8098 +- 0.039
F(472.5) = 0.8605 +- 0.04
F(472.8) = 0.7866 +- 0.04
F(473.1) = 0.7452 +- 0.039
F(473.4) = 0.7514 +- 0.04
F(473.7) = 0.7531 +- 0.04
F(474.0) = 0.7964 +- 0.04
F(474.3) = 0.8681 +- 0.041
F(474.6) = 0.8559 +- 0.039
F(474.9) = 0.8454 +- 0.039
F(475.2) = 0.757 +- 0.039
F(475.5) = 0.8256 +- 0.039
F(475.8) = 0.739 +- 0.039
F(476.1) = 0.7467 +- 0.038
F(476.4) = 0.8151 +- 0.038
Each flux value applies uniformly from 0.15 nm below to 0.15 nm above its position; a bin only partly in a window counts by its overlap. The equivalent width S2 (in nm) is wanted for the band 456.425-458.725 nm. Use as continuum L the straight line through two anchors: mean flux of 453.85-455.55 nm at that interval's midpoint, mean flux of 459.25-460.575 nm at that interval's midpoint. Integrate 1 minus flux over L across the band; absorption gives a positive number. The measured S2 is -0.12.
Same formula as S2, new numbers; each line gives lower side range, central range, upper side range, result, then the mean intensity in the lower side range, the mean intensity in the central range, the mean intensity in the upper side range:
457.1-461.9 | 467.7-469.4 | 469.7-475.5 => -0.02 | 0.815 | 0.82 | 0.806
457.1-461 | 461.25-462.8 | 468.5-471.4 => -0.04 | 0.809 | 0.829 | 0.804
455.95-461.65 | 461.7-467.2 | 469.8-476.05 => -0.07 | 0.818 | 0.821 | 0.803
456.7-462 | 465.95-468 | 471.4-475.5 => -0.07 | 0.819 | 0.844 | 0.811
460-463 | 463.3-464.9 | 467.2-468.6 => 0.08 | 0.824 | 0.795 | 0.848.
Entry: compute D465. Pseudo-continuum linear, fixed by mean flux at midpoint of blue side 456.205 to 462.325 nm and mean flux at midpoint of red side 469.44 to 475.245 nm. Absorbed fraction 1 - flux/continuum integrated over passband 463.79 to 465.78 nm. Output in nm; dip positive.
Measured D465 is 0.05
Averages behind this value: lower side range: 0.818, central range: 0.794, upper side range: 0.807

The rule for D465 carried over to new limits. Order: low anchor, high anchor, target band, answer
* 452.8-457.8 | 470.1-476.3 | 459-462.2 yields -0.215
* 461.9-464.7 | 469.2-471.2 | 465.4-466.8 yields -0.027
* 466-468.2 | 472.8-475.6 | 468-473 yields 0.038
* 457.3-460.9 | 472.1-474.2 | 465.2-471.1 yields -0.196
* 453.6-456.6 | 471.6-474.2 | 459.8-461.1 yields -0.049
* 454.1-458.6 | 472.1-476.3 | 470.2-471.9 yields -0.030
